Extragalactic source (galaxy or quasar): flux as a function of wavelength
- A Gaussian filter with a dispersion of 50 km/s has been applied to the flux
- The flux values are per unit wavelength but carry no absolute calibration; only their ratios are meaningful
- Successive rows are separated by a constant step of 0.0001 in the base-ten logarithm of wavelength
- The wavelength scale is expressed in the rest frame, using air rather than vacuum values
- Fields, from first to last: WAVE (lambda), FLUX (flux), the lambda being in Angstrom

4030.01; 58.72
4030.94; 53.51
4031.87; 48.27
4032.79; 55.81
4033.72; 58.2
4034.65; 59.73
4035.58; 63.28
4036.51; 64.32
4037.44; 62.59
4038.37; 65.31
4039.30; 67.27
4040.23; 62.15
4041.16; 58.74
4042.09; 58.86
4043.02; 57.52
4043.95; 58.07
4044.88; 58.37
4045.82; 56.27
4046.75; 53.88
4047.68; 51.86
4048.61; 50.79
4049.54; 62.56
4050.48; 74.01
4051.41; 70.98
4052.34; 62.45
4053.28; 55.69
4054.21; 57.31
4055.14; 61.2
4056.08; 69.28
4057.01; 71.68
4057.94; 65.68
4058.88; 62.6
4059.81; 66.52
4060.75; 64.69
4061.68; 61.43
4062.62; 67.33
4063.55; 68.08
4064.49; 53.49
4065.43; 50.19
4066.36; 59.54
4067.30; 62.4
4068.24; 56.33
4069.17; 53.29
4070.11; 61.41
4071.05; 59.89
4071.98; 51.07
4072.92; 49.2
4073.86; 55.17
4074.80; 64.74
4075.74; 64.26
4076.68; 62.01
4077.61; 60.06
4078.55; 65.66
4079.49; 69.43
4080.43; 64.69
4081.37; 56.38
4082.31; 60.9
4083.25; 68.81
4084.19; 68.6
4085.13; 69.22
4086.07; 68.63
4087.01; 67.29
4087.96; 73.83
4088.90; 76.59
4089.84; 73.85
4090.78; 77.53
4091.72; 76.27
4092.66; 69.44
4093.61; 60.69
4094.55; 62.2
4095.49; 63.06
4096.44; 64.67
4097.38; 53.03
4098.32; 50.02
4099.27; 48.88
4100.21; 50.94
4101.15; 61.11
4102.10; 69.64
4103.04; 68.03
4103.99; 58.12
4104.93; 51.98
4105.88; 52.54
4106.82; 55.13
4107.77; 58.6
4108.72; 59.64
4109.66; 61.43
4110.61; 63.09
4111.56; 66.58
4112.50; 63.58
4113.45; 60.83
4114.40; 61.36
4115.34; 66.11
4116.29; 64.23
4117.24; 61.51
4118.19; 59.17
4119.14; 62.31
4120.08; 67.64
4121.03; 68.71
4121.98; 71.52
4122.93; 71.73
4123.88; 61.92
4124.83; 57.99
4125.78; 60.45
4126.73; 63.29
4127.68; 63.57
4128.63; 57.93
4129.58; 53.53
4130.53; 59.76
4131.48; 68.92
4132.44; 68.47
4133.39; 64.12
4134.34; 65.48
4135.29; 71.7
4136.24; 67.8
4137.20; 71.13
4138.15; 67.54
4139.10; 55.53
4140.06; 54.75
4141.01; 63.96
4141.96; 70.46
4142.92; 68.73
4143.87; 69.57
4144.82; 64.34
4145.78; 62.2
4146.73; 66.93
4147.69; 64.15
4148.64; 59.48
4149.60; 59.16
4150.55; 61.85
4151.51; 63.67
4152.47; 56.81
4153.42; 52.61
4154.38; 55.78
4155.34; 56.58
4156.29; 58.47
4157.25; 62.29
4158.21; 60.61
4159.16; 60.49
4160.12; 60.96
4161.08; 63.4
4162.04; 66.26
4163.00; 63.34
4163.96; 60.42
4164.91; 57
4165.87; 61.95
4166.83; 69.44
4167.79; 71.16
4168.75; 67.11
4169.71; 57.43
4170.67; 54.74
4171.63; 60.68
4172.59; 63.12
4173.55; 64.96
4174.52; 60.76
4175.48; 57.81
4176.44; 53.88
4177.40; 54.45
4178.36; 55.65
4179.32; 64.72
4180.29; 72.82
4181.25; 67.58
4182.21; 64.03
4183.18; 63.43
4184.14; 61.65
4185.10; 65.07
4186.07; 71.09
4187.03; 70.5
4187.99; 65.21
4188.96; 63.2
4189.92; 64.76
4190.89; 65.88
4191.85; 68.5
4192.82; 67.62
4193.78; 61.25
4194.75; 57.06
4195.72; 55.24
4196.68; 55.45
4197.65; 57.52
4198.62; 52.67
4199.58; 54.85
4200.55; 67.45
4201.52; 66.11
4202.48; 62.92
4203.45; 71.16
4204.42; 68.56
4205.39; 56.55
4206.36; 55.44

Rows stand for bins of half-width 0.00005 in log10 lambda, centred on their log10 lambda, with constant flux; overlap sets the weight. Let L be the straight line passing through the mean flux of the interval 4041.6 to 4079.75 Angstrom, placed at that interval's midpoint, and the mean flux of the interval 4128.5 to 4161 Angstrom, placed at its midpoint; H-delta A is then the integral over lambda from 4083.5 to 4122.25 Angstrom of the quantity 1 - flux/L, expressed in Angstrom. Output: -1.27 Angstrom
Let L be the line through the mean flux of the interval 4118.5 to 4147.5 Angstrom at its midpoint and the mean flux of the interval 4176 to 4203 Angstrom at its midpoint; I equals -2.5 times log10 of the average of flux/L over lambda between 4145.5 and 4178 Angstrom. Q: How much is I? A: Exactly 0.05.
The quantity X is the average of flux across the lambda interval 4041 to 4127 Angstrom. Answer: 62.2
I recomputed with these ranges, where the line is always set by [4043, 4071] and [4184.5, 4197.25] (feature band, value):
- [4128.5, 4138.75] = -0.05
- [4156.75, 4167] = 0.02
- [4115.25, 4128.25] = -0.03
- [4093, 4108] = 0.07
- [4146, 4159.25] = 0.05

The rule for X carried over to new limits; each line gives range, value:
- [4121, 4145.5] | 64.6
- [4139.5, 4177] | 61.7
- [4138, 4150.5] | 63.5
